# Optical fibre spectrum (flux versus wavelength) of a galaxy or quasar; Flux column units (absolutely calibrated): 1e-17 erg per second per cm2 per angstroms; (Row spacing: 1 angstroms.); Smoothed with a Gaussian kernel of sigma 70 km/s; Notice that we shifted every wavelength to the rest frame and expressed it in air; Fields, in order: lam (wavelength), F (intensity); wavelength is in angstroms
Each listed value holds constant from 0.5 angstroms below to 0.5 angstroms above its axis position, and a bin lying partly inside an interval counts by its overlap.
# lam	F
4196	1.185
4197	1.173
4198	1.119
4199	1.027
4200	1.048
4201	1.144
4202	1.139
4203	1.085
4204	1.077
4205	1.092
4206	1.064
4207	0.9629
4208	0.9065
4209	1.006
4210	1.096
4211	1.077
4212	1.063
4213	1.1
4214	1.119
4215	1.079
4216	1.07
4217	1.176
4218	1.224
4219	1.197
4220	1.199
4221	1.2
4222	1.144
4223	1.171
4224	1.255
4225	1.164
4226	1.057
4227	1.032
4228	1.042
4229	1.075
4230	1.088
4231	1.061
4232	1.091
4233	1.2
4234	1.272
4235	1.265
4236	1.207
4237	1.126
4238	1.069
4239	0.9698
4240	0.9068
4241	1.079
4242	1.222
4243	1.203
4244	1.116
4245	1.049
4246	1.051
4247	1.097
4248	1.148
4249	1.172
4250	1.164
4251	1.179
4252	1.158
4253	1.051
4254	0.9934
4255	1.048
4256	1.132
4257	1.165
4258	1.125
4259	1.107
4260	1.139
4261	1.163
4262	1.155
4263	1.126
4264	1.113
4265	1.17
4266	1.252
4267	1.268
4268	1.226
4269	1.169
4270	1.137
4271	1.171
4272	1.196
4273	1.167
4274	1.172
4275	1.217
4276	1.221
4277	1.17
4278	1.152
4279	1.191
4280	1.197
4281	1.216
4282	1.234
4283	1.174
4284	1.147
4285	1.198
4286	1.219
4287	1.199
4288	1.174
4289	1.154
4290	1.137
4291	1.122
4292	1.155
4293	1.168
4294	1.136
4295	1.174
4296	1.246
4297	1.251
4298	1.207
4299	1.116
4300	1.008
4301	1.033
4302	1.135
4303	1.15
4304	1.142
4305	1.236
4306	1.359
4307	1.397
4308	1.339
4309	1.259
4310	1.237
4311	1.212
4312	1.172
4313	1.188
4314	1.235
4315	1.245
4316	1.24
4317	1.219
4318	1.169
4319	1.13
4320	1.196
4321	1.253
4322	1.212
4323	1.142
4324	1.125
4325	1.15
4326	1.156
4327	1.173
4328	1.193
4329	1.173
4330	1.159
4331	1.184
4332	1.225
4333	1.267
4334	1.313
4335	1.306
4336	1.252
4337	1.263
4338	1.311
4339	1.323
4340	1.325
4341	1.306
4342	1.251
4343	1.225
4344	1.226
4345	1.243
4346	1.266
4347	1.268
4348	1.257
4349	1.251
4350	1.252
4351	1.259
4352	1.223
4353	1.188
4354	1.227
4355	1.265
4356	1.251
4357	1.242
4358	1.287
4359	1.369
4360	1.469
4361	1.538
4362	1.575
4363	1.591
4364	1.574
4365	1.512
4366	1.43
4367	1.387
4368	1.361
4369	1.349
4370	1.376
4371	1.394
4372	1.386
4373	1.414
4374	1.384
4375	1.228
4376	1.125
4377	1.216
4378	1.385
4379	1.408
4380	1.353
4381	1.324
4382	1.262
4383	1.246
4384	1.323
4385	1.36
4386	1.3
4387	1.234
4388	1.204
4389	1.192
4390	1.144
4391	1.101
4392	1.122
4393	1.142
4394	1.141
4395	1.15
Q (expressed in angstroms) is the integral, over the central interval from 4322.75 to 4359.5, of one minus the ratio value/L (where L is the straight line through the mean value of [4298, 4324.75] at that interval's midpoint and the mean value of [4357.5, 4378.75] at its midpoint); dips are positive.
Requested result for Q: 1.7 angstroms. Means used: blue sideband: 1.2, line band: 1.24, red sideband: 1.4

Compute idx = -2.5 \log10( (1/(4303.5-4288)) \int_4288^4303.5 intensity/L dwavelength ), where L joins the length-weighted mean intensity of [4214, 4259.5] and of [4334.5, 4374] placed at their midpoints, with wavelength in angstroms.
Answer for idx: 0.08 mag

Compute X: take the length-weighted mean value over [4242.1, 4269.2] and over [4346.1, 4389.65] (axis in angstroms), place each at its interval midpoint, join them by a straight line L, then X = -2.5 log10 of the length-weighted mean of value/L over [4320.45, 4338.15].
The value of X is 0.05 mag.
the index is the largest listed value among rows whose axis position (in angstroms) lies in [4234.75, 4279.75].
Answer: 1.268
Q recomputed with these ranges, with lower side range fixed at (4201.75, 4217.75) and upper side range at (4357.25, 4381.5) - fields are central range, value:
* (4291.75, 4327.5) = 2.2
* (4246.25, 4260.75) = 0.5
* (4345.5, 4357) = 0.9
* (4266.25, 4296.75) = 0.8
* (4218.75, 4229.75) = -0.4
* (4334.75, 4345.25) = 0.4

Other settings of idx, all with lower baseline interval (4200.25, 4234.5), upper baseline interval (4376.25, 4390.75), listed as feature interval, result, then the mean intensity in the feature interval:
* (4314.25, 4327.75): 0.02 mag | 1.19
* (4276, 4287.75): -0.02 mag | 1.19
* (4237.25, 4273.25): 0.02 mag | 1.13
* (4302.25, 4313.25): -0.04 mag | 1.24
